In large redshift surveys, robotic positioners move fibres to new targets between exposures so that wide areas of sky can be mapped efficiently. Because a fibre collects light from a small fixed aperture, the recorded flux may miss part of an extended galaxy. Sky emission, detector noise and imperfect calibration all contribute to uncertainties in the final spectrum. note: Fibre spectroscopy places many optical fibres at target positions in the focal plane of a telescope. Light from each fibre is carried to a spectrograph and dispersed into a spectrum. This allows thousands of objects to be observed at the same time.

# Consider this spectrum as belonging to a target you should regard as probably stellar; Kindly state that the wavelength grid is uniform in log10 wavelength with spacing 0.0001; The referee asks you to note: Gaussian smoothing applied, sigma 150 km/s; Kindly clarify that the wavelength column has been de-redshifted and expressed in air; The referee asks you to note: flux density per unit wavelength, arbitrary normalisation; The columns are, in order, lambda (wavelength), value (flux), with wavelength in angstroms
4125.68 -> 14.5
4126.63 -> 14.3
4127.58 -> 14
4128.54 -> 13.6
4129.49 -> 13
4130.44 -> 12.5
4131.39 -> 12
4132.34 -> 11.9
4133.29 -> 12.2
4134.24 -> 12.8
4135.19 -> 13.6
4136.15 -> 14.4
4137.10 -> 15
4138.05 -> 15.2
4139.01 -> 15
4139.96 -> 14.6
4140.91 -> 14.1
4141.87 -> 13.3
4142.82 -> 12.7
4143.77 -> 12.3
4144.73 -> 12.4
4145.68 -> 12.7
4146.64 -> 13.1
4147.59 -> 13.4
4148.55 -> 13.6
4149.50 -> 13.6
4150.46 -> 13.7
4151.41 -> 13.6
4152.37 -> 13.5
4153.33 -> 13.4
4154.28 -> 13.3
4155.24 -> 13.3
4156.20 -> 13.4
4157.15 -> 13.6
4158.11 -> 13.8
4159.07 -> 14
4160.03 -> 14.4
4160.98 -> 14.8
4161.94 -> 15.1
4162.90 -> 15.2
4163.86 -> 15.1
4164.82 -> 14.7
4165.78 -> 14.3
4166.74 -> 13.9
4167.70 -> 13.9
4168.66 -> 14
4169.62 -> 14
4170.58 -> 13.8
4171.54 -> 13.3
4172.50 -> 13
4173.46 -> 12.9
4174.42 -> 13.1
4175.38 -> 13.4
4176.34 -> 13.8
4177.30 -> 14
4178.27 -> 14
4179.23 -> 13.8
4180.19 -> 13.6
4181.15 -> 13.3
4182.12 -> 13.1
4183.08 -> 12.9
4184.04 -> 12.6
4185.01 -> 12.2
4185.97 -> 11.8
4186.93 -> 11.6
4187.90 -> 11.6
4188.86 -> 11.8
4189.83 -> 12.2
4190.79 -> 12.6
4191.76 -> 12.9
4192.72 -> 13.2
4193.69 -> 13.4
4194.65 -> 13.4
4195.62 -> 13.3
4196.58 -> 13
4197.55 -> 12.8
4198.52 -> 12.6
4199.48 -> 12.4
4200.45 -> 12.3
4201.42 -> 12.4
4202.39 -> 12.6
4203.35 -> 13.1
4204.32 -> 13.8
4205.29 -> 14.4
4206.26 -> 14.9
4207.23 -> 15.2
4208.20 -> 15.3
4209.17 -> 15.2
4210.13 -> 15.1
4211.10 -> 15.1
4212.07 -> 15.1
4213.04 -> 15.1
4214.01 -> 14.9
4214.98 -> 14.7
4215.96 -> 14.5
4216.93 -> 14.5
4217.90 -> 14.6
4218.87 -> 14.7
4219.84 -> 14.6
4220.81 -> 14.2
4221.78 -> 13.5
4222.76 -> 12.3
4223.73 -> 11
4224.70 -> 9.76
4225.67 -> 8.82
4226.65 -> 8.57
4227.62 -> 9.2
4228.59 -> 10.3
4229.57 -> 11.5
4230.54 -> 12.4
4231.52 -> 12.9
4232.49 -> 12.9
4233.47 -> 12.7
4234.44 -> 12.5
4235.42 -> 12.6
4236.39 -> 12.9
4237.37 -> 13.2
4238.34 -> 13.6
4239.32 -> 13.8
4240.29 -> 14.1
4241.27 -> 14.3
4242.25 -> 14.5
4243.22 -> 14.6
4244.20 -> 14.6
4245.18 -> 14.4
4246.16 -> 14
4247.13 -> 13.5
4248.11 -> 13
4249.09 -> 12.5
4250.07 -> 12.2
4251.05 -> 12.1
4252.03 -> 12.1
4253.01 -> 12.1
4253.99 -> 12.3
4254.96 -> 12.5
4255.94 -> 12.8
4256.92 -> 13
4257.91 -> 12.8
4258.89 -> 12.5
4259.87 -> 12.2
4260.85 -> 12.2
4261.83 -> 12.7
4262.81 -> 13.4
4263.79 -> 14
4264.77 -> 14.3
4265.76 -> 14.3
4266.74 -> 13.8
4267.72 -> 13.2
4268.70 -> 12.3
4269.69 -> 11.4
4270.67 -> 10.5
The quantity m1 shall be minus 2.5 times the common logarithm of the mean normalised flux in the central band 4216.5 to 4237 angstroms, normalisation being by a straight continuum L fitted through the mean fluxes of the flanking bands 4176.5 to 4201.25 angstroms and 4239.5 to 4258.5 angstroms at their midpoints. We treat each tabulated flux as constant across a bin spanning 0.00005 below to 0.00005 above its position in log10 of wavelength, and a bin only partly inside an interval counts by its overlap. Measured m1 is 0.07 mag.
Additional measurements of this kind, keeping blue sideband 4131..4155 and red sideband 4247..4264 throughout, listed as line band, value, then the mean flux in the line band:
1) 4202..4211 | -0.12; 14.5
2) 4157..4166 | -0.10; 14.5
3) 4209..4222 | -0.14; 14.7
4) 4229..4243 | -0.03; 13.1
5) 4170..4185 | -0.01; 13.3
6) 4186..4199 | 0.04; 12.6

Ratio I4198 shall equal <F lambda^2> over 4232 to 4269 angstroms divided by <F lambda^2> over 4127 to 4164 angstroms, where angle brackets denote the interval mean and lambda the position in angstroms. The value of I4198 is 1.02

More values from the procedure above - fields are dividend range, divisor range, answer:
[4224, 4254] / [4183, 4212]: 0.96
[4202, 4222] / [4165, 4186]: 1.10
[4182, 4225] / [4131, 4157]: 1.03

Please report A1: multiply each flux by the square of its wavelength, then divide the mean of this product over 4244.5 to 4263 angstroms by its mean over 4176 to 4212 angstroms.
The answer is 1.0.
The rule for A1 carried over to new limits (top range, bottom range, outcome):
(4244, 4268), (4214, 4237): 1.06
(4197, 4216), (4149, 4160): 1.06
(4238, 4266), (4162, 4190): 1.03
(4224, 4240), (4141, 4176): 0.89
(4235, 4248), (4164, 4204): 1.09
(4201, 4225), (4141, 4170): 1.05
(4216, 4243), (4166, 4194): 0.99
